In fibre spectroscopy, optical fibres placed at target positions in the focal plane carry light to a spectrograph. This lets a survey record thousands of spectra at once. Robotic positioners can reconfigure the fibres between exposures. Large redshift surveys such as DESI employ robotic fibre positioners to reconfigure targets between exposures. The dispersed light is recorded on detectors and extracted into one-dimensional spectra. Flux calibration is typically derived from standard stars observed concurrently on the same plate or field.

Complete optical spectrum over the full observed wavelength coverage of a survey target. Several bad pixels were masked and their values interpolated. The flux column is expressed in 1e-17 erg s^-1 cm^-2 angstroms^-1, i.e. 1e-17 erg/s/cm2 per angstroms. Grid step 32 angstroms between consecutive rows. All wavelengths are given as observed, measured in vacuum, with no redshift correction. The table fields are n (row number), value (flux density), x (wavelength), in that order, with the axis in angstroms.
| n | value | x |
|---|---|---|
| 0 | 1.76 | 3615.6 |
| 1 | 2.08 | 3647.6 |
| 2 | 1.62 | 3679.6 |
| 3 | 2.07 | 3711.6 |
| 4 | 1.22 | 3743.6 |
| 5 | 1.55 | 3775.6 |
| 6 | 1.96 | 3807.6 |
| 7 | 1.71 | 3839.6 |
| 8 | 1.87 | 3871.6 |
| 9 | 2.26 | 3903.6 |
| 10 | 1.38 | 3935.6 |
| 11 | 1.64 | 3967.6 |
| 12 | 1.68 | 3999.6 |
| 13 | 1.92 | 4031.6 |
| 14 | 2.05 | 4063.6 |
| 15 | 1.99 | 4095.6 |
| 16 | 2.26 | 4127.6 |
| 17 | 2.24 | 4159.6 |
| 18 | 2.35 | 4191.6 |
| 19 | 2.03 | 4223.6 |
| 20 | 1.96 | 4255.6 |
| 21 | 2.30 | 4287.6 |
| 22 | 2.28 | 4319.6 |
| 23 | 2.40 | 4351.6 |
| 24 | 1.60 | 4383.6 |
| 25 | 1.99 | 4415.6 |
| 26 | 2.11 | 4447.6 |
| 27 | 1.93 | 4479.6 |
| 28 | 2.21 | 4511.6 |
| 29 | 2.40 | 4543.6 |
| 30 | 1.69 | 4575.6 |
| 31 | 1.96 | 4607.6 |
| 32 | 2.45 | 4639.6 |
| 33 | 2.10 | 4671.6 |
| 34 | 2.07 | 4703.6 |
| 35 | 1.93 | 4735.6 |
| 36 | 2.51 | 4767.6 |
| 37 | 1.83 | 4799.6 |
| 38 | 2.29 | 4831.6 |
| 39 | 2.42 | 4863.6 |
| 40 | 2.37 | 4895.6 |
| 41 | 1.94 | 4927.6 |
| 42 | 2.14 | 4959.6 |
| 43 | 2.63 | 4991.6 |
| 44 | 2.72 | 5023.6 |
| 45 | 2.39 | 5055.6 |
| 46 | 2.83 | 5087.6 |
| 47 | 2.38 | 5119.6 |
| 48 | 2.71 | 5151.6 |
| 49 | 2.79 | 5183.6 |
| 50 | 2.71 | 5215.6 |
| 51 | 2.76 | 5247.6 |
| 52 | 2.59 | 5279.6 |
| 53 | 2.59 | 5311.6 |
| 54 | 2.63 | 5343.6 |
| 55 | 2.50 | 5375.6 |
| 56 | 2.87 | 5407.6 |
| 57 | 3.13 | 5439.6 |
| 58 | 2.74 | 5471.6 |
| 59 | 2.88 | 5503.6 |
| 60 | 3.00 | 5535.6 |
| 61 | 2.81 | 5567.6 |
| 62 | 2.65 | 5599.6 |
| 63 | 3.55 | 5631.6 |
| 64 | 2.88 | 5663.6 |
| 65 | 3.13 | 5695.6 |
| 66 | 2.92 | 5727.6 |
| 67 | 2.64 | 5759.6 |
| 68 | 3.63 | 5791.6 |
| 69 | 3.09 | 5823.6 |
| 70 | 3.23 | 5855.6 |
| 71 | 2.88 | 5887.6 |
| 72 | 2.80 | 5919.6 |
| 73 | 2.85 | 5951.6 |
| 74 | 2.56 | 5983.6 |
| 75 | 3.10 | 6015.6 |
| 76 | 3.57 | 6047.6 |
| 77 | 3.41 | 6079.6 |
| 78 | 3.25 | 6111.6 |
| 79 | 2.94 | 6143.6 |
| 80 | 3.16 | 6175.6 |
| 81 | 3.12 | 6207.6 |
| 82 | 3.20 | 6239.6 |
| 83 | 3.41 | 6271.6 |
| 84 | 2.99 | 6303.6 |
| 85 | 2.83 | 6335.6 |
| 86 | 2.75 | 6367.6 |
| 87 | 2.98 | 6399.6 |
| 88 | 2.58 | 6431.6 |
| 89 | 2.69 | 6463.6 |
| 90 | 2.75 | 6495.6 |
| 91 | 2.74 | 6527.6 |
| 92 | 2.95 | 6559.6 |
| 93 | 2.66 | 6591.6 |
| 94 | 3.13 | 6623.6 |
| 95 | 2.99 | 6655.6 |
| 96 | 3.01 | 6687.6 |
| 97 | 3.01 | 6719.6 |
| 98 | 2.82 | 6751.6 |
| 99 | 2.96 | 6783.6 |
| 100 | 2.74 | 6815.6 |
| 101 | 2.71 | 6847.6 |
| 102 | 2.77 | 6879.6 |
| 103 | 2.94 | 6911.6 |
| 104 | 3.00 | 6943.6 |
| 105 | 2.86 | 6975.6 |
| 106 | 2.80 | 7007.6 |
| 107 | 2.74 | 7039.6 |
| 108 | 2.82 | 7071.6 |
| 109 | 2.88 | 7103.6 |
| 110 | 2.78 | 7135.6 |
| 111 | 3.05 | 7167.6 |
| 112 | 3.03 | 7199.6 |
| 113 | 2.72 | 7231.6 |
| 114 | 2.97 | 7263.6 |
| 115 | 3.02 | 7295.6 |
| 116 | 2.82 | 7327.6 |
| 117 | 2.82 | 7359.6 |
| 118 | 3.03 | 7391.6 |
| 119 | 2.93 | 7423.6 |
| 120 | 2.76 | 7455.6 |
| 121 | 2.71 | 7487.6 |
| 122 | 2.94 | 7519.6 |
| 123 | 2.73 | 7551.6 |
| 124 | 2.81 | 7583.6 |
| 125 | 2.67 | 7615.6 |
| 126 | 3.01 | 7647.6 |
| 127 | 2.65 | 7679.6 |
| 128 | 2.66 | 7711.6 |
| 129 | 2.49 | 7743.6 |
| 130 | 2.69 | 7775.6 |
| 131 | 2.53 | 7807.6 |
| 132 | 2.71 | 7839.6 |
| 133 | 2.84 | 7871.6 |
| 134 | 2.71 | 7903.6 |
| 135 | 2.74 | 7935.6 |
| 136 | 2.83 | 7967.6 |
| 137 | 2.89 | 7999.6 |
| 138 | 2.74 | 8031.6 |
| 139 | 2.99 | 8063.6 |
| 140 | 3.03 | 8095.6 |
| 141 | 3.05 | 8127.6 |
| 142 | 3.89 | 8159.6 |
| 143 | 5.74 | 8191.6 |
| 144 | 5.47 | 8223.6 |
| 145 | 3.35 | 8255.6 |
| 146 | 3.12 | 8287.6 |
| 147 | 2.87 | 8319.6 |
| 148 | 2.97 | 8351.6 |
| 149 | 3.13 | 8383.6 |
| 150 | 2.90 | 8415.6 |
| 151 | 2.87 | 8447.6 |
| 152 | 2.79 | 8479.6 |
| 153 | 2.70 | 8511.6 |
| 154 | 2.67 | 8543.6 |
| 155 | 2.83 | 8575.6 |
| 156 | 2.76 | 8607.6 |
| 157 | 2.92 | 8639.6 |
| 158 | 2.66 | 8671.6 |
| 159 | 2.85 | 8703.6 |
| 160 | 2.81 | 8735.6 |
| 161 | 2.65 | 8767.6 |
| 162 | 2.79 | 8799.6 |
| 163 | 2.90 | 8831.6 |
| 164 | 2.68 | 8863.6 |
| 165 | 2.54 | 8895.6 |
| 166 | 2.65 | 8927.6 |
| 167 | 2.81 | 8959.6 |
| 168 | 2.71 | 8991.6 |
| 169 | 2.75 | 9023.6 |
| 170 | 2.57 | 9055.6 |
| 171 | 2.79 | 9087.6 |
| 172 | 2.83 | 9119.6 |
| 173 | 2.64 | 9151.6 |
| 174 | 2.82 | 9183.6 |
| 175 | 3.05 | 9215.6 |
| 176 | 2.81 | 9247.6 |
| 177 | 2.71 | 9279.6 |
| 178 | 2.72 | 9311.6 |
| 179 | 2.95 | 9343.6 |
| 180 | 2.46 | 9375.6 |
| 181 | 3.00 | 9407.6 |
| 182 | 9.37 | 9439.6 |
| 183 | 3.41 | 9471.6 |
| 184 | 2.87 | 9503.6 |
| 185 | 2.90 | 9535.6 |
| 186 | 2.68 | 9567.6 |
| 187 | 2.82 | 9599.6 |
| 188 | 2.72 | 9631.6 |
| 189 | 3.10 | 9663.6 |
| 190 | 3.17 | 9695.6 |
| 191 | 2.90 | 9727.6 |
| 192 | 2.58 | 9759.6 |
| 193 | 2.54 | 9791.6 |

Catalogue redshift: 0.249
